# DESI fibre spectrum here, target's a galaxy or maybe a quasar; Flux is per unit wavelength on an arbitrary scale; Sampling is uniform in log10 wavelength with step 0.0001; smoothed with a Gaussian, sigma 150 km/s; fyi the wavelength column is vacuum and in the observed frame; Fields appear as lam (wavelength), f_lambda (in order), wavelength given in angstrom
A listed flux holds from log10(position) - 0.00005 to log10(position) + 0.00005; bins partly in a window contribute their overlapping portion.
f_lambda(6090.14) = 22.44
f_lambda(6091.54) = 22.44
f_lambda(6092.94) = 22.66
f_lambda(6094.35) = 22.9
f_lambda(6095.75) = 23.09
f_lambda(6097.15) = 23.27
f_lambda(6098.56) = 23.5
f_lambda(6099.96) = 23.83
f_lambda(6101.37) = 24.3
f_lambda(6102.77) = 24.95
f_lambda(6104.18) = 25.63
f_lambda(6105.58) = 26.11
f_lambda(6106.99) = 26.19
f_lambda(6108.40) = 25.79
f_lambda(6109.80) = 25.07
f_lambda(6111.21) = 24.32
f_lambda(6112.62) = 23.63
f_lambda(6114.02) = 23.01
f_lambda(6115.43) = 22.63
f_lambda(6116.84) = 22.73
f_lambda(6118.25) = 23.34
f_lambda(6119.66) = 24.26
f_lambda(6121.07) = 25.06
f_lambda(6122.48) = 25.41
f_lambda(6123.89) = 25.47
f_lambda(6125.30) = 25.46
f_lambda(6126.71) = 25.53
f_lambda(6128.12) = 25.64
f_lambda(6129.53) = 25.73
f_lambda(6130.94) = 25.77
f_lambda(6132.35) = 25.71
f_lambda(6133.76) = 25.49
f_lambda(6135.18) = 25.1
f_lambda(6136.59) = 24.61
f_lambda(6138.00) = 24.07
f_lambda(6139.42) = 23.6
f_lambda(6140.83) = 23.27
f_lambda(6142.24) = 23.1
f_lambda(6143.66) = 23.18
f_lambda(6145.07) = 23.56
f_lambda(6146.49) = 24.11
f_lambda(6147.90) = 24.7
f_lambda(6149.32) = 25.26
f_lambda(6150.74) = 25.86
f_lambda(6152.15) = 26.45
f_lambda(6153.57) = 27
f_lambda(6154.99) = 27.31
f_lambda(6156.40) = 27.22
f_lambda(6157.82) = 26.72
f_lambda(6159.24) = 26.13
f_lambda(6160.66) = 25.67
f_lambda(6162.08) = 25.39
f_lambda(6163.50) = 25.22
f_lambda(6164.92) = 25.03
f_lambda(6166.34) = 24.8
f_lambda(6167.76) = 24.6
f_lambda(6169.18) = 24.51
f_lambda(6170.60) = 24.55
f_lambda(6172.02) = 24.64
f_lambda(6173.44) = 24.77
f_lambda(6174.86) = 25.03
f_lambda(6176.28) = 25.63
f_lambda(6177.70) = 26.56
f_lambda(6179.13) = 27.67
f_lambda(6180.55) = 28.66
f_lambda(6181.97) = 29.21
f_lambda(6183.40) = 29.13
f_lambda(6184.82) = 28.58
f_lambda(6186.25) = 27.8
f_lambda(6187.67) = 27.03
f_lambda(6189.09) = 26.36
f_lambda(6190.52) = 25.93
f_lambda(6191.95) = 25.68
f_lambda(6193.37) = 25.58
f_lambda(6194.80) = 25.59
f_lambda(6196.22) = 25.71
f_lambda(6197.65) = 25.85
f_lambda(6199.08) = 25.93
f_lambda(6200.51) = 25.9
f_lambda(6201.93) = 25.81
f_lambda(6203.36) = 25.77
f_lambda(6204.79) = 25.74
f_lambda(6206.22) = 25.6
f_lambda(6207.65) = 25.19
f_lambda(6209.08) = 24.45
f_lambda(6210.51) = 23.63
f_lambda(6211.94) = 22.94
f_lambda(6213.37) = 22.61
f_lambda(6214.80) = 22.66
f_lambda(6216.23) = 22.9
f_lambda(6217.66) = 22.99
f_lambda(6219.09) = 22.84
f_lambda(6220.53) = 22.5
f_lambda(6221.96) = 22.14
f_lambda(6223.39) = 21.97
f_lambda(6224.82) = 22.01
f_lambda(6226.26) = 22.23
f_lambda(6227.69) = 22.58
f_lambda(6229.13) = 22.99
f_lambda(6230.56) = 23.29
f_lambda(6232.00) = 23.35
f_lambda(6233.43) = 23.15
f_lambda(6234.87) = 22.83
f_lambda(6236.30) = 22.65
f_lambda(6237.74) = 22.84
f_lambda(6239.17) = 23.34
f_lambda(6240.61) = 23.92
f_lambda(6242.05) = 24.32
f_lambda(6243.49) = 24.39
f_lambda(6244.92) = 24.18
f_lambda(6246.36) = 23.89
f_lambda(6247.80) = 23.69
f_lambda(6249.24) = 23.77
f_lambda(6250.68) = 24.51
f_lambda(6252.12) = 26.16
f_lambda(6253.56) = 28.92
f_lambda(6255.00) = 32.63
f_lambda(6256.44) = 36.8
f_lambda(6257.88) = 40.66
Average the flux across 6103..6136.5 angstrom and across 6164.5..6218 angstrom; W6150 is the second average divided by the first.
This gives 1.0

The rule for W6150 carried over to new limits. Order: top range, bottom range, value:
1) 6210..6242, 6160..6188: 0.87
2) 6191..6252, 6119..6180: 0.95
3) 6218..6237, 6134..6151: 0.94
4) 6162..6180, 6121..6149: 1.02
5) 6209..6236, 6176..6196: 0.84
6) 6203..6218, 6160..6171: 0.96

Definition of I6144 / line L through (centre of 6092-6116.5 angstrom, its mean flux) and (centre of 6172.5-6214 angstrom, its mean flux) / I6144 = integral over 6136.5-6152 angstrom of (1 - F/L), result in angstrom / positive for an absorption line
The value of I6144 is 0.5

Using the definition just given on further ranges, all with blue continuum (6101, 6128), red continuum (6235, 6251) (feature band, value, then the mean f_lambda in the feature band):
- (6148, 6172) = -1.30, 25.7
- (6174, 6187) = -1.80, 27.6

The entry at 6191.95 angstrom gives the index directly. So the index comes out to 25.68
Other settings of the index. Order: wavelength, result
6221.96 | 22.14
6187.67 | 27.03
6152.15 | 26.45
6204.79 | 25.74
